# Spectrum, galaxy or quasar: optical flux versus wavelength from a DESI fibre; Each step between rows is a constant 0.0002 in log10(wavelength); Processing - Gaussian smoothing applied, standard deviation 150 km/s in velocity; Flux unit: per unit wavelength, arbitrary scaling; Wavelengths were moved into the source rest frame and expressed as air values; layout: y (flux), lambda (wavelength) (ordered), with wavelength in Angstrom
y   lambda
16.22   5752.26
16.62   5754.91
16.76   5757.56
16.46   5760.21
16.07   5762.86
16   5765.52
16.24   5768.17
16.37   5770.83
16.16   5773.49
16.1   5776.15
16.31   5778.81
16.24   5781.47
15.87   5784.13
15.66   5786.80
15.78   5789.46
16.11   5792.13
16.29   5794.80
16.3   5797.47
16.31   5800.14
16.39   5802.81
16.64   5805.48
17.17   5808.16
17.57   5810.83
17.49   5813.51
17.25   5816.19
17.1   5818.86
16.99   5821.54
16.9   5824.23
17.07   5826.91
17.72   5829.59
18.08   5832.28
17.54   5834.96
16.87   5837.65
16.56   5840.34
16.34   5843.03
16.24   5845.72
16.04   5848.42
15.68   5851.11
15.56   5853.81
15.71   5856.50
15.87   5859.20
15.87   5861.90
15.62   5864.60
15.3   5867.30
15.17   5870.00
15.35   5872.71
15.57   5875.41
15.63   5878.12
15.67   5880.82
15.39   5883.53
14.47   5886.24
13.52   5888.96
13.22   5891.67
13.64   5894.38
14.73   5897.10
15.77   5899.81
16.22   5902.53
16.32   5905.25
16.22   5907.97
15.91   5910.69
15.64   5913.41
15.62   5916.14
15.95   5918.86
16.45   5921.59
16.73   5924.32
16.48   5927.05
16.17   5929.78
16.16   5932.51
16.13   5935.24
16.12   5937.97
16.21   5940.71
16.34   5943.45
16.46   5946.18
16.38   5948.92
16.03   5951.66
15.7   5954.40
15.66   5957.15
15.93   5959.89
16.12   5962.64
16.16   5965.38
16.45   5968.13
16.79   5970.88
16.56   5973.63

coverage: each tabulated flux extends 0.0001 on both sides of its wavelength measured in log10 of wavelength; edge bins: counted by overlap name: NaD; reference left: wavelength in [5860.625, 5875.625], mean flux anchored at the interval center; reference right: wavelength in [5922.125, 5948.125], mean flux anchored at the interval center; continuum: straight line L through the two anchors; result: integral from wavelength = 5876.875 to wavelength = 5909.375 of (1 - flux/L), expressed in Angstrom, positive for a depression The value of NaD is 1.5 Angstrom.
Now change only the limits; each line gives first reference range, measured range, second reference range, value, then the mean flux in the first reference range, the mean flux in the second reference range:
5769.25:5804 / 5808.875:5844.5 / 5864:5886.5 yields -3.1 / 16.1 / 15.4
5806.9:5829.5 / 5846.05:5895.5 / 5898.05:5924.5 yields 4.0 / 17.2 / 16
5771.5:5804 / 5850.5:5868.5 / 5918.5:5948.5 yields 0.6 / 16.1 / 16.3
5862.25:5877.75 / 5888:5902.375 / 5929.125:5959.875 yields 1.2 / 15.4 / 16.1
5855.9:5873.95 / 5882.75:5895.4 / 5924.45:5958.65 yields 1.4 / 15.5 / 16.2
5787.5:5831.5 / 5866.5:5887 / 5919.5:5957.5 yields 1.4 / 16.8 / 16.2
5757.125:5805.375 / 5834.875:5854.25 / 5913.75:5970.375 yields -0.2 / 16.2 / 16.2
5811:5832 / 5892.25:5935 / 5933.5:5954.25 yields 1.7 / 17.3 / 16.2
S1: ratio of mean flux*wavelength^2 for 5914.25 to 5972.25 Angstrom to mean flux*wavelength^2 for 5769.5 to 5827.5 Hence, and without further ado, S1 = 1.0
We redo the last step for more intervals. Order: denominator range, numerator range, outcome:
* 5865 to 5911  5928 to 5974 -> 1.09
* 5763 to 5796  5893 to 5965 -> 1.04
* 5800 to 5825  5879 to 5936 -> 0.94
